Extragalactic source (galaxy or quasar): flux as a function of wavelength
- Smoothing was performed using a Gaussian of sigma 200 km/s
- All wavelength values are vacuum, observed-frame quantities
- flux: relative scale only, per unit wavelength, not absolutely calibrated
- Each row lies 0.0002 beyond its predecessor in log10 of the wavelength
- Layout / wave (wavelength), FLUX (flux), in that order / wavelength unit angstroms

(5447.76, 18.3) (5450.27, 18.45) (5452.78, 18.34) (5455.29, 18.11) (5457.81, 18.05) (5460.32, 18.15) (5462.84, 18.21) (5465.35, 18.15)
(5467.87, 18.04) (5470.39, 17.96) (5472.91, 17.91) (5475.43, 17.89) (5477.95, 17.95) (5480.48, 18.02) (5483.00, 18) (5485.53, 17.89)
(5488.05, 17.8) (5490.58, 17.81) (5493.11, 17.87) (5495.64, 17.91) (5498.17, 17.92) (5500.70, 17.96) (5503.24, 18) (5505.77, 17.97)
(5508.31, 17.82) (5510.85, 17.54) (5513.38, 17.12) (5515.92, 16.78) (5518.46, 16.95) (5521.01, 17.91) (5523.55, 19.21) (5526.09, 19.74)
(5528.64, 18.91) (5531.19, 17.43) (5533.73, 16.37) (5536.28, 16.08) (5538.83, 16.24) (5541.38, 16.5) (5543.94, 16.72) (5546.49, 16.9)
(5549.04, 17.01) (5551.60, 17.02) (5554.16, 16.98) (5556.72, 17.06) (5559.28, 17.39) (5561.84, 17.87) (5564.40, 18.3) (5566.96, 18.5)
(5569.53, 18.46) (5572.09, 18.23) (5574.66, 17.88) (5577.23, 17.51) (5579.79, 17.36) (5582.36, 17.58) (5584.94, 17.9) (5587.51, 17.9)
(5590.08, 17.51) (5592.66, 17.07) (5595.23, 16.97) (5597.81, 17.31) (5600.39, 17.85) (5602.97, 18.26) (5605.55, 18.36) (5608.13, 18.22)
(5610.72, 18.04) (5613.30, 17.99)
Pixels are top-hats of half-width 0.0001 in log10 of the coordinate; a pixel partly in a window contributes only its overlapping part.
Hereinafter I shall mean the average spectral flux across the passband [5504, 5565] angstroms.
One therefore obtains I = 17.4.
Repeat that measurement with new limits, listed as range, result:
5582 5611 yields 17.7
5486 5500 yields 17.9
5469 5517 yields 17.8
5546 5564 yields 17.2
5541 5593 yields 17.5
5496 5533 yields 17.9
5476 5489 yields 17.9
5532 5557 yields 16.7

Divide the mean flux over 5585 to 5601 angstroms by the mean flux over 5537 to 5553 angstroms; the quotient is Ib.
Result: 1.04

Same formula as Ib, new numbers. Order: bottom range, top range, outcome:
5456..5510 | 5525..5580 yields 0.97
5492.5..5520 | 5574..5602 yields 1.00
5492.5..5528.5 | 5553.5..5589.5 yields 0.99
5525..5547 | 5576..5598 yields 1.02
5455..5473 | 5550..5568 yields 0.97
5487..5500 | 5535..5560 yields 0.94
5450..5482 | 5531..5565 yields 0.94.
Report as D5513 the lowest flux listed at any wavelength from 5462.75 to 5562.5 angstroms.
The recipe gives 16.08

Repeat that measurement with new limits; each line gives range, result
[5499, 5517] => 16.78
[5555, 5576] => 17.06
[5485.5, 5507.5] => 17.8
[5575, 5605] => 16.97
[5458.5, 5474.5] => 17.91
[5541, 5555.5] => 16.5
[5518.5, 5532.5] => 17.43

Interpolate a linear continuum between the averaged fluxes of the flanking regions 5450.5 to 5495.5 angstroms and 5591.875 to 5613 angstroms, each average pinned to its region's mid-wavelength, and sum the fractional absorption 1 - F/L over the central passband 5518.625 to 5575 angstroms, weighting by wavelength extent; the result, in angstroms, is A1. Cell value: 1.0 angstroms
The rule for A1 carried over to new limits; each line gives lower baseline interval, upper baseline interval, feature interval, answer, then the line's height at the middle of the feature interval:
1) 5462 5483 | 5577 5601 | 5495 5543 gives 0.6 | 17.8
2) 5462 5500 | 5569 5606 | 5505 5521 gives 0.4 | 17.9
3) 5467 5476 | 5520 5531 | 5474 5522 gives 1.6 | 18.4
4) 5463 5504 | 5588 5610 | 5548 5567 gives 0.4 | 17.8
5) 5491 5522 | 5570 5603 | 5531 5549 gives 1.1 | 17.6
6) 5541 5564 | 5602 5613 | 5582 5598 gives 0.3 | 17.9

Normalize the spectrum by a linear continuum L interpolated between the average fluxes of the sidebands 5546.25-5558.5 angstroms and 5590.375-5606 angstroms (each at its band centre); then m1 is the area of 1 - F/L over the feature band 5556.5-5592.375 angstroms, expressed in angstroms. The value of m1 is -1.1 angstroms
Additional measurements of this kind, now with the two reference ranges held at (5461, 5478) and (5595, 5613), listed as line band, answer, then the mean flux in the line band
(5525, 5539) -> 0.3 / 17.5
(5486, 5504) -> 0.1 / 17.9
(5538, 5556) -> 1.2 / 16.8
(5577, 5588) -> 0.2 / 17.7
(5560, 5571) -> -0.2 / 18.2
